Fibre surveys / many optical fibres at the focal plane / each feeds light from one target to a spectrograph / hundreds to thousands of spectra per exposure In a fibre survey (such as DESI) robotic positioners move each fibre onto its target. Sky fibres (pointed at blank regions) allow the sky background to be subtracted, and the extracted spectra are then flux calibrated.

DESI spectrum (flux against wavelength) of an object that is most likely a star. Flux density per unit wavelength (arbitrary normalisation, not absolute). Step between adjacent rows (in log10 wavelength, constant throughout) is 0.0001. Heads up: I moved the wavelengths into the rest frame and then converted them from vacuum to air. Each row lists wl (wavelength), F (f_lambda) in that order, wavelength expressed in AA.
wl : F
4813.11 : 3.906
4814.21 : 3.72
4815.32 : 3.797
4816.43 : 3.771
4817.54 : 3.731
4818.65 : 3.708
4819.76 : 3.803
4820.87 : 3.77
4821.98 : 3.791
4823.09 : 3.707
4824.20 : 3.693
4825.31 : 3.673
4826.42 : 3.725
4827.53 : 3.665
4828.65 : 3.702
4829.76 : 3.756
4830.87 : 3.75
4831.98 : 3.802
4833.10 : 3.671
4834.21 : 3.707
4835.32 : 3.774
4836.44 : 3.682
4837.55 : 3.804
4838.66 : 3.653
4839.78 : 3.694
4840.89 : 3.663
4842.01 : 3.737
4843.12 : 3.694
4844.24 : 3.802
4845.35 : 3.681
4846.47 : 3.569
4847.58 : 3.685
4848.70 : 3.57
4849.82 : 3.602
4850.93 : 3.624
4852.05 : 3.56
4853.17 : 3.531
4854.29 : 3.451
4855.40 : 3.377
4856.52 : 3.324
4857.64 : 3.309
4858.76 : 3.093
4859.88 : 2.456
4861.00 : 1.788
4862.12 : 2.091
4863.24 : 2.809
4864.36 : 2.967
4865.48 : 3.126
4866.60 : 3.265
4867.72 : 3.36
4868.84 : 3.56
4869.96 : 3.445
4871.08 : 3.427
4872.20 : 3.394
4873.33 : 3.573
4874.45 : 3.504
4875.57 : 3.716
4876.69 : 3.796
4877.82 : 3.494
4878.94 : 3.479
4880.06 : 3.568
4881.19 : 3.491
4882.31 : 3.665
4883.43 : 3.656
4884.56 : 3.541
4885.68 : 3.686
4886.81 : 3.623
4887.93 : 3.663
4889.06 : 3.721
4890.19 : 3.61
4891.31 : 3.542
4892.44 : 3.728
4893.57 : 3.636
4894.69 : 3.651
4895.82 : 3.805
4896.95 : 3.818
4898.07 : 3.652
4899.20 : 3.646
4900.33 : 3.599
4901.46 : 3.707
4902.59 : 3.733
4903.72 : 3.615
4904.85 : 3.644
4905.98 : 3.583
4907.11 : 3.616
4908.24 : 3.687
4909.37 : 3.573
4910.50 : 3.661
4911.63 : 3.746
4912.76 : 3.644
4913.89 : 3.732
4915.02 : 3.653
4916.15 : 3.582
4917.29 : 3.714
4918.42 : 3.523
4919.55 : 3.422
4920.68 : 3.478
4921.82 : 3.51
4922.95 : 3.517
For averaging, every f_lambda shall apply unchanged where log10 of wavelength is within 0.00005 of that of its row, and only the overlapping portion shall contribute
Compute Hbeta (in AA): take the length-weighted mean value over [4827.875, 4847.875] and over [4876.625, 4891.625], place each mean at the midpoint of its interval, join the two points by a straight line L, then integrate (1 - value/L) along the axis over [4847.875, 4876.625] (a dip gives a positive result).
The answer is 3.18 AA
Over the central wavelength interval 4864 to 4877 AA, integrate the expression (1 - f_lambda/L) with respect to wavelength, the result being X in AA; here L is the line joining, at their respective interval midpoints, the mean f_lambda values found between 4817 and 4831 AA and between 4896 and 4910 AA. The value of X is 0.9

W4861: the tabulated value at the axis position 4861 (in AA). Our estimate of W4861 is 1.788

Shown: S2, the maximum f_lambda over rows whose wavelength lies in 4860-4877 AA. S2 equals 3.796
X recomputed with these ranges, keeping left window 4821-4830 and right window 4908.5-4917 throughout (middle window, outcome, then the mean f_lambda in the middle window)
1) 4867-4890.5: 0.7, 3.57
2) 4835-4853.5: 0.2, 3.67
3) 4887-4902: 0.0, 3.67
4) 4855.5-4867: 2.7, 2.84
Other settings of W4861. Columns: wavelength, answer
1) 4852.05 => 3.56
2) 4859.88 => 2.456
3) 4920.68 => 3.478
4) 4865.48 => 3.126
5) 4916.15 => 3.582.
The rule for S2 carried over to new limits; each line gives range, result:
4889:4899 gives 3.818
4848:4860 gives 3.624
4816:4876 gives 3.804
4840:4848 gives 3.802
